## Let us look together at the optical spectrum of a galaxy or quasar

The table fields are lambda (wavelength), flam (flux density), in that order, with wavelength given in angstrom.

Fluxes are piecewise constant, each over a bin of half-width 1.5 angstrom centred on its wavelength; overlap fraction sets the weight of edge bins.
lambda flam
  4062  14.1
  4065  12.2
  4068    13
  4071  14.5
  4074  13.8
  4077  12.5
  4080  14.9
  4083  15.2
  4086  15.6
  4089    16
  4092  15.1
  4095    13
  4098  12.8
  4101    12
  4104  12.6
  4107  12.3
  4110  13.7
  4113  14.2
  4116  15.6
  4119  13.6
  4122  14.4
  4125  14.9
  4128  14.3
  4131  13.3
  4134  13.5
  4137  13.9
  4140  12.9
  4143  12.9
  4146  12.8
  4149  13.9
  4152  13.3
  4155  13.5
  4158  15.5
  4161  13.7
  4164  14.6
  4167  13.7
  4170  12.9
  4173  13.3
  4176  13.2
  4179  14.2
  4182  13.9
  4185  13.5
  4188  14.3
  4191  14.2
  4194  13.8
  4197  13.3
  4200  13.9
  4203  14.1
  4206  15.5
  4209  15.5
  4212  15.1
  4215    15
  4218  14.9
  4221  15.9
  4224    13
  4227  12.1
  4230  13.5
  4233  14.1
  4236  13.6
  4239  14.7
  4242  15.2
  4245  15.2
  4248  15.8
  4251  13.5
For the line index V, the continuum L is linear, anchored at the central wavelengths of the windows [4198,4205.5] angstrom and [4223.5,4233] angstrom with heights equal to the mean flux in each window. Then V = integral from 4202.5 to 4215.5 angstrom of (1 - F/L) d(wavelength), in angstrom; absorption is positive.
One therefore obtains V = -1.2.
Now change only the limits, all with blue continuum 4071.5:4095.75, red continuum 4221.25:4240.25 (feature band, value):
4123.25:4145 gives 0.9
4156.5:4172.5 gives 0.0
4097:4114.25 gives 1.8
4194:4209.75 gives -0.6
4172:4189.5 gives 0.3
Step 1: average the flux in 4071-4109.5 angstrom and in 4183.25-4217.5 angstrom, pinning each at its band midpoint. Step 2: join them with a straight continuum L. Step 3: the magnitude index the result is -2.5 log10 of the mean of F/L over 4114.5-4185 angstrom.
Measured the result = 0.03 mag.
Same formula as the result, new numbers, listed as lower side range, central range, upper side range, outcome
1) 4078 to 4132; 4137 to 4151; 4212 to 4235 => 0.070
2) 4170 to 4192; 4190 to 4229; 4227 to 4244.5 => -0.031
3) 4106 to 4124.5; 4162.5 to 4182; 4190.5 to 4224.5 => 0.055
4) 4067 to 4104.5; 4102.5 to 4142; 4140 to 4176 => 0.001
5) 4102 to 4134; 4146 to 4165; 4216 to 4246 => 0.000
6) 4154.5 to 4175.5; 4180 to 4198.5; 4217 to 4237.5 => 0.001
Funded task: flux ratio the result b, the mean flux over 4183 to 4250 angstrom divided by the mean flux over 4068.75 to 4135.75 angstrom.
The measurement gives 1.03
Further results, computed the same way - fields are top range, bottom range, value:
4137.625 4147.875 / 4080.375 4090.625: 0.84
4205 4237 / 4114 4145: 1.03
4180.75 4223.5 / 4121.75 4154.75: 1.06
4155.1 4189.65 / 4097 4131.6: 1.02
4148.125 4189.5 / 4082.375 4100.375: 0.96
